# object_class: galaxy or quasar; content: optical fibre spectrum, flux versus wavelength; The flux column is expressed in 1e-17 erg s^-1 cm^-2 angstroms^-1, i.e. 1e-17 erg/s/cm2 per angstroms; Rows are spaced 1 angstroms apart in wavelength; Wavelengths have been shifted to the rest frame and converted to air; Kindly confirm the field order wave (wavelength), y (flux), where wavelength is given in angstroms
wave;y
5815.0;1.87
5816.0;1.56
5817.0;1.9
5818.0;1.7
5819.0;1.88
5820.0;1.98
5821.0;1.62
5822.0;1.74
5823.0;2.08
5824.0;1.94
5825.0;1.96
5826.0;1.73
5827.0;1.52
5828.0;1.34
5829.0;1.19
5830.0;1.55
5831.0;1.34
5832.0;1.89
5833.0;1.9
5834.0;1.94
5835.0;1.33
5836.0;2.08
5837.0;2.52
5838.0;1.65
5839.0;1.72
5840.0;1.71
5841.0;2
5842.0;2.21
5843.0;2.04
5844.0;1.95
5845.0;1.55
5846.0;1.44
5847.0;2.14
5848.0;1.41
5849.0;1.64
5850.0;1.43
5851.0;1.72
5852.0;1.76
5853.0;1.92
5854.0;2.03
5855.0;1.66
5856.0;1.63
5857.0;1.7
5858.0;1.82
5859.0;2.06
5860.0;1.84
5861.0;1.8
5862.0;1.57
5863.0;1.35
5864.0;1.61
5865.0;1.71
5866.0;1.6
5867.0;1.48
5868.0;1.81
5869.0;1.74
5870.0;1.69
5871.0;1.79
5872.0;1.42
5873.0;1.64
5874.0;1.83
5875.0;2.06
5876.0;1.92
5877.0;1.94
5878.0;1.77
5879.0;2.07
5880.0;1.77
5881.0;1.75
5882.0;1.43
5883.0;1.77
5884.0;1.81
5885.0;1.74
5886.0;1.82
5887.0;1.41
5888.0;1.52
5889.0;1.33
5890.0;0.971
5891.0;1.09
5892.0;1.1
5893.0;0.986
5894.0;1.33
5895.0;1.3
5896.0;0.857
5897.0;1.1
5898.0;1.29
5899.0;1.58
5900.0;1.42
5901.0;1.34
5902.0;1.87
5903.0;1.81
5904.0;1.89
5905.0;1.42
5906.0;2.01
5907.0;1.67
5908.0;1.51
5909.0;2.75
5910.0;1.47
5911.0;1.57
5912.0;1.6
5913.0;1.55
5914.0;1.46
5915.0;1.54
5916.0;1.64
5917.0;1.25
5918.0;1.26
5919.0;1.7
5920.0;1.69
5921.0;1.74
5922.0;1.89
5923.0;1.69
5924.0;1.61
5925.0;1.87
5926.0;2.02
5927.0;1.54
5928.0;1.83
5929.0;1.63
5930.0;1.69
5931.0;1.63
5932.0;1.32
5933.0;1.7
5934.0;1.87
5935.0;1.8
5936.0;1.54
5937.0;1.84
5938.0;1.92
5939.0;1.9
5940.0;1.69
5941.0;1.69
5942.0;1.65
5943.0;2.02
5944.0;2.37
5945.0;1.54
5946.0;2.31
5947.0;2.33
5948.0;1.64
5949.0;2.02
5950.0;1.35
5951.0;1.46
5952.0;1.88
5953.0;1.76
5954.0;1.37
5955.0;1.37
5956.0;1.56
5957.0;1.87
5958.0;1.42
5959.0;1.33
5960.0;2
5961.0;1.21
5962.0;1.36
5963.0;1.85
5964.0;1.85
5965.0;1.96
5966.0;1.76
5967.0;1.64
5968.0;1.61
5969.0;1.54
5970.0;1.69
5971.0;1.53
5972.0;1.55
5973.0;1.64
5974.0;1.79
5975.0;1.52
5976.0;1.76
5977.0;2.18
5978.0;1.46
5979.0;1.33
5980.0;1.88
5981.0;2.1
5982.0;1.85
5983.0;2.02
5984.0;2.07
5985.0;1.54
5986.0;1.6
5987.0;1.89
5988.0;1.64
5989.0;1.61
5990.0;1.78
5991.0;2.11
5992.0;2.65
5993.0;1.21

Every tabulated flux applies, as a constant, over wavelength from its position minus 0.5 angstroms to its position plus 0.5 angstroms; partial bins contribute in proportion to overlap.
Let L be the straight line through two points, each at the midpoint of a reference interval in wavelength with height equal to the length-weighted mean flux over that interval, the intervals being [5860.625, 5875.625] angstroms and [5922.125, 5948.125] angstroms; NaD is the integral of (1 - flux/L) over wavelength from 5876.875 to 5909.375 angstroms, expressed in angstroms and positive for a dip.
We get 3.2 angstroms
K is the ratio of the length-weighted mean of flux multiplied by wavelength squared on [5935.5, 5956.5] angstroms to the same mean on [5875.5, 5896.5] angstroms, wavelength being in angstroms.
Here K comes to 1.20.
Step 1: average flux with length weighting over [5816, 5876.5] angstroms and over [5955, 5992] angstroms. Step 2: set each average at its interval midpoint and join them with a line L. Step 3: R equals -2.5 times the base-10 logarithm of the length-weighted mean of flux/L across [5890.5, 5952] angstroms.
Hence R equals 0.06 mag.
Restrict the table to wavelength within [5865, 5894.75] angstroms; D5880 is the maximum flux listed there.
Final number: 2.07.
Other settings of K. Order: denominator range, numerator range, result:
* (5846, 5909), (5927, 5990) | 1.09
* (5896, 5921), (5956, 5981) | 1.07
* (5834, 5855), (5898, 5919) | 0.92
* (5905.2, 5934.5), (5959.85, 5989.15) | 1.04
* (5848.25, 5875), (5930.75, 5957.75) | 1.06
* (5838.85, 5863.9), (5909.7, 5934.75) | 0.95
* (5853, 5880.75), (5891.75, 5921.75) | 0.88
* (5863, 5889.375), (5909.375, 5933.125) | 0.97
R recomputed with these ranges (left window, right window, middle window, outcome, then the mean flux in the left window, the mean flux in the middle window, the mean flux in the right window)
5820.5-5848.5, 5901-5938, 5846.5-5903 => 0.08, 1.77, 1.61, 1.69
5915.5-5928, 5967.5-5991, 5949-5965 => 0.07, 1.67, 1.6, 1.73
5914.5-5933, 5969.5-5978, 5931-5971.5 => -0.03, 1.64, 1.71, 1.69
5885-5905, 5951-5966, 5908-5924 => -0.13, 1.38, 1.65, 1.63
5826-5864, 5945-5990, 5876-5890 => 0.03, 1.74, 1.68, 1.71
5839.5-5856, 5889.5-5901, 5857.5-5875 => -0.10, 1.78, 1.7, 1.19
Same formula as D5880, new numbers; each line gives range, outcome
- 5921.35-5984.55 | 2.37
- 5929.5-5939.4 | 1.92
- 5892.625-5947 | 2.75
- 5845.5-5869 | 2.14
